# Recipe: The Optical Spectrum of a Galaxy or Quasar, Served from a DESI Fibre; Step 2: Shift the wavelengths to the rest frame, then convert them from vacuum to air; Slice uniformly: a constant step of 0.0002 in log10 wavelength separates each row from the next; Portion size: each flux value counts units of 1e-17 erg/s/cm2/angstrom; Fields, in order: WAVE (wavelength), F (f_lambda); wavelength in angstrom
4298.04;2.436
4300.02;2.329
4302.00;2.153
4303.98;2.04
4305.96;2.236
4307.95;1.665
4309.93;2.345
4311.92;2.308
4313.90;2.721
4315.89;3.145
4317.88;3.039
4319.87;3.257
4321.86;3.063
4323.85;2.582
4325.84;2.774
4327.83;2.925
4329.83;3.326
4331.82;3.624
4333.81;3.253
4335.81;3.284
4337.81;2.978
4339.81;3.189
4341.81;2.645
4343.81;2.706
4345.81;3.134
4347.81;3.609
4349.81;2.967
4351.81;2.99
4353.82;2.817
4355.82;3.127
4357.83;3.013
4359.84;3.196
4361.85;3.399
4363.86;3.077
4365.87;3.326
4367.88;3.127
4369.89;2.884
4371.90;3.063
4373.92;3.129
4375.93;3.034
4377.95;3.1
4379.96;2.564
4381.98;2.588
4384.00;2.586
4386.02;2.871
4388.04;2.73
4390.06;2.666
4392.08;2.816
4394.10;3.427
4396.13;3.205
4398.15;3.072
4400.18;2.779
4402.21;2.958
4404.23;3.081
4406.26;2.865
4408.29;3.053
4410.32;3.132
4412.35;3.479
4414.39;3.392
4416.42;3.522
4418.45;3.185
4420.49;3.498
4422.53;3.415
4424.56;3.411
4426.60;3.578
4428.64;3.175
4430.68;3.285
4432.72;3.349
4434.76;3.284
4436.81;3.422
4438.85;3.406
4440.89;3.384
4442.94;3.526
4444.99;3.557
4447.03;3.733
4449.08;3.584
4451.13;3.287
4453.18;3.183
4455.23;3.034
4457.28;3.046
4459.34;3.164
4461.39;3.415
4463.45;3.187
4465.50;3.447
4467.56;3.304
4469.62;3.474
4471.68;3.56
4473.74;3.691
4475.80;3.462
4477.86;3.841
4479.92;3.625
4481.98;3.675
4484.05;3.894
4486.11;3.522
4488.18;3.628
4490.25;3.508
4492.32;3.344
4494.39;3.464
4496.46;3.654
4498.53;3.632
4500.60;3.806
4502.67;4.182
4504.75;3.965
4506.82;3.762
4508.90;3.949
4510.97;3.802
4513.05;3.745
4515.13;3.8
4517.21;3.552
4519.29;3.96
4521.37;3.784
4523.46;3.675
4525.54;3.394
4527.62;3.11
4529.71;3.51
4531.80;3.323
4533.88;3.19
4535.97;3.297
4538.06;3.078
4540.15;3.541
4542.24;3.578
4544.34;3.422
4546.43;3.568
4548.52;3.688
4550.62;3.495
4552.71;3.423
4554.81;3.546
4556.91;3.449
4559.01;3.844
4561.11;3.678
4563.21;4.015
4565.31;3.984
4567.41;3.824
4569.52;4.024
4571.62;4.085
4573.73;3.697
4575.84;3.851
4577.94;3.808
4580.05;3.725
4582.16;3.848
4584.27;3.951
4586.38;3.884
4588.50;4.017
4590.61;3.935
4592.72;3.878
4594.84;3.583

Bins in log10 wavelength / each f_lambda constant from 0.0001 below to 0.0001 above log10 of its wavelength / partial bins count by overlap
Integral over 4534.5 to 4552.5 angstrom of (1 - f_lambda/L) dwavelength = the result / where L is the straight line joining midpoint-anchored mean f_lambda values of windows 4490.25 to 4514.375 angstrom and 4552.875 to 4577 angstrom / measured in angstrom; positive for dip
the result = 1.6 angstrom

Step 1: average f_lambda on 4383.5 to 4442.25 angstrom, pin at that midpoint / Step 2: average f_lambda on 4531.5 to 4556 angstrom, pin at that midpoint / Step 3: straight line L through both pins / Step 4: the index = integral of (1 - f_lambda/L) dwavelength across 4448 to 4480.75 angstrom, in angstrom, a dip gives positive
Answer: -1.12 angstrom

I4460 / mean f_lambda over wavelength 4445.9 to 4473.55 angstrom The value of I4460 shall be 3.35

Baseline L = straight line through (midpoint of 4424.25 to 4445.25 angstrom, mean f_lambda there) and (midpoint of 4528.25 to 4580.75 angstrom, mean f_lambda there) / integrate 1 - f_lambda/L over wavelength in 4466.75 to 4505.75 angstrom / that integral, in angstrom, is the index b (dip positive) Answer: -1.7 angstrom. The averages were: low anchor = 3.39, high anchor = 3.62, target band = 3.65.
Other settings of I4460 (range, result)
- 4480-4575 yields 3.65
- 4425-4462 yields 3.36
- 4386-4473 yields 3.26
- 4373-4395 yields 2.86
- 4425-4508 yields 3.5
